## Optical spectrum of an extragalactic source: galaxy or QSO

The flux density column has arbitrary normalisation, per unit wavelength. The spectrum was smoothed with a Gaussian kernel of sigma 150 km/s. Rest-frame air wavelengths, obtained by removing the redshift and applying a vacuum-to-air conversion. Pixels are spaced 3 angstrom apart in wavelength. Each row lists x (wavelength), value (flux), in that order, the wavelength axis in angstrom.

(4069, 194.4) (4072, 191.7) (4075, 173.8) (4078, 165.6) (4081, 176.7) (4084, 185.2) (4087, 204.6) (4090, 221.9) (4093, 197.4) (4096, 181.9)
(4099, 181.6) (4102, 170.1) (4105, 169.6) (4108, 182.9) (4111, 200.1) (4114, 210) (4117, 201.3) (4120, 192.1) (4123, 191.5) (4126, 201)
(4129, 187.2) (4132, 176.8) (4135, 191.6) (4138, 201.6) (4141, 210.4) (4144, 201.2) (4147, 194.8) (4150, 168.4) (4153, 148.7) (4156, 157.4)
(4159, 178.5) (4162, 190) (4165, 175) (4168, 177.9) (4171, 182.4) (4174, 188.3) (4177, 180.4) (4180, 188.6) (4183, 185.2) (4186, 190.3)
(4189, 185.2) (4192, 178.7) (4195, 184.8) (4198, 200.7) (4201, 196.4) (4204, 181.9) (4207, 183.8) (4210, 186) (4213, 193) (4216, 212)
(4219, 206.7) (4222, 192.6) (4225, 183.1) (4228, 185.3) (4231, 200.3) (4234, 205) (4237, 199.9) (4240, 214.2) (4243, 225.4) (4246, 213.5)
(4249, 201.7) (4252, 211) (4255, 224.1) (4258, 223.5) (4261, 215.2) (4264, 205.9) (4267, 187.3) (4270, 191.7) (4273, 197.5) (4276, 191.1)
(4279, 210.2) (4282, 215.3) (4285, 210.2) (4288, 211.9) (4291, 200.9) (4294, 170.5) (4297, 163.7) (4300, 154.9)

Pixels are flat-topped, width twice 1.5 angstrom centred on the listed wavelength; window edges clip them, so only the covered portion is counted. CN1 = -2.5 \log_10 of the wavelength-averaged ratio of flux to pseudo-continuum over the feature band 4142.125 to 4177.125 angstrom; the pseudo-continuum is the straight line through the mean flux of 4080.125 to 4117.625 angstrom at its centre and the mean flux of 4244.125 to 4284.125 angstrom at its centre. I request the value 0.104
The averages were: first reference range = 191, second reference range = 207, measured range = 179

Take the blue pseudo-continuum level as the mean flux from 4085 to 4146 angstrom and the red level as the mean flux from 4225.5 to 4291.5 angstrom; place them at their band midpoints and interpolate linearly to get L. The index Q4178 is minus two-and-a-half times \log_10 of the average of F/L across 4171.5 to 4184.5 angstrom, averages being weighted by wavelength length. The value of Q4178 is 0.08 mag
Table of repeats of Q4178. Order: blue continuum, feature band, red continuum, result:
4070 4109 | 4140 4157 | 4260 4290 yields 0.06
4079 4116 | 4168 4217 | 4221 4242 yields 0.04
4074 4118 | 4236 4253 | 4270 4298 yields -0.09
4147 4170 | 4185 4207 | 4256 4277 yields -0.03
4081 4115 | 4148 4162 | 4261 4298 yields 0.15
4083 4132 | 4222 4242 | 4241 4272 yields 0.05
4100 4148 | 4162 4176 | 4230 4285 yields 0.09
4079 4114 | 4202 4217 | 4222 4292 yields 0.05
